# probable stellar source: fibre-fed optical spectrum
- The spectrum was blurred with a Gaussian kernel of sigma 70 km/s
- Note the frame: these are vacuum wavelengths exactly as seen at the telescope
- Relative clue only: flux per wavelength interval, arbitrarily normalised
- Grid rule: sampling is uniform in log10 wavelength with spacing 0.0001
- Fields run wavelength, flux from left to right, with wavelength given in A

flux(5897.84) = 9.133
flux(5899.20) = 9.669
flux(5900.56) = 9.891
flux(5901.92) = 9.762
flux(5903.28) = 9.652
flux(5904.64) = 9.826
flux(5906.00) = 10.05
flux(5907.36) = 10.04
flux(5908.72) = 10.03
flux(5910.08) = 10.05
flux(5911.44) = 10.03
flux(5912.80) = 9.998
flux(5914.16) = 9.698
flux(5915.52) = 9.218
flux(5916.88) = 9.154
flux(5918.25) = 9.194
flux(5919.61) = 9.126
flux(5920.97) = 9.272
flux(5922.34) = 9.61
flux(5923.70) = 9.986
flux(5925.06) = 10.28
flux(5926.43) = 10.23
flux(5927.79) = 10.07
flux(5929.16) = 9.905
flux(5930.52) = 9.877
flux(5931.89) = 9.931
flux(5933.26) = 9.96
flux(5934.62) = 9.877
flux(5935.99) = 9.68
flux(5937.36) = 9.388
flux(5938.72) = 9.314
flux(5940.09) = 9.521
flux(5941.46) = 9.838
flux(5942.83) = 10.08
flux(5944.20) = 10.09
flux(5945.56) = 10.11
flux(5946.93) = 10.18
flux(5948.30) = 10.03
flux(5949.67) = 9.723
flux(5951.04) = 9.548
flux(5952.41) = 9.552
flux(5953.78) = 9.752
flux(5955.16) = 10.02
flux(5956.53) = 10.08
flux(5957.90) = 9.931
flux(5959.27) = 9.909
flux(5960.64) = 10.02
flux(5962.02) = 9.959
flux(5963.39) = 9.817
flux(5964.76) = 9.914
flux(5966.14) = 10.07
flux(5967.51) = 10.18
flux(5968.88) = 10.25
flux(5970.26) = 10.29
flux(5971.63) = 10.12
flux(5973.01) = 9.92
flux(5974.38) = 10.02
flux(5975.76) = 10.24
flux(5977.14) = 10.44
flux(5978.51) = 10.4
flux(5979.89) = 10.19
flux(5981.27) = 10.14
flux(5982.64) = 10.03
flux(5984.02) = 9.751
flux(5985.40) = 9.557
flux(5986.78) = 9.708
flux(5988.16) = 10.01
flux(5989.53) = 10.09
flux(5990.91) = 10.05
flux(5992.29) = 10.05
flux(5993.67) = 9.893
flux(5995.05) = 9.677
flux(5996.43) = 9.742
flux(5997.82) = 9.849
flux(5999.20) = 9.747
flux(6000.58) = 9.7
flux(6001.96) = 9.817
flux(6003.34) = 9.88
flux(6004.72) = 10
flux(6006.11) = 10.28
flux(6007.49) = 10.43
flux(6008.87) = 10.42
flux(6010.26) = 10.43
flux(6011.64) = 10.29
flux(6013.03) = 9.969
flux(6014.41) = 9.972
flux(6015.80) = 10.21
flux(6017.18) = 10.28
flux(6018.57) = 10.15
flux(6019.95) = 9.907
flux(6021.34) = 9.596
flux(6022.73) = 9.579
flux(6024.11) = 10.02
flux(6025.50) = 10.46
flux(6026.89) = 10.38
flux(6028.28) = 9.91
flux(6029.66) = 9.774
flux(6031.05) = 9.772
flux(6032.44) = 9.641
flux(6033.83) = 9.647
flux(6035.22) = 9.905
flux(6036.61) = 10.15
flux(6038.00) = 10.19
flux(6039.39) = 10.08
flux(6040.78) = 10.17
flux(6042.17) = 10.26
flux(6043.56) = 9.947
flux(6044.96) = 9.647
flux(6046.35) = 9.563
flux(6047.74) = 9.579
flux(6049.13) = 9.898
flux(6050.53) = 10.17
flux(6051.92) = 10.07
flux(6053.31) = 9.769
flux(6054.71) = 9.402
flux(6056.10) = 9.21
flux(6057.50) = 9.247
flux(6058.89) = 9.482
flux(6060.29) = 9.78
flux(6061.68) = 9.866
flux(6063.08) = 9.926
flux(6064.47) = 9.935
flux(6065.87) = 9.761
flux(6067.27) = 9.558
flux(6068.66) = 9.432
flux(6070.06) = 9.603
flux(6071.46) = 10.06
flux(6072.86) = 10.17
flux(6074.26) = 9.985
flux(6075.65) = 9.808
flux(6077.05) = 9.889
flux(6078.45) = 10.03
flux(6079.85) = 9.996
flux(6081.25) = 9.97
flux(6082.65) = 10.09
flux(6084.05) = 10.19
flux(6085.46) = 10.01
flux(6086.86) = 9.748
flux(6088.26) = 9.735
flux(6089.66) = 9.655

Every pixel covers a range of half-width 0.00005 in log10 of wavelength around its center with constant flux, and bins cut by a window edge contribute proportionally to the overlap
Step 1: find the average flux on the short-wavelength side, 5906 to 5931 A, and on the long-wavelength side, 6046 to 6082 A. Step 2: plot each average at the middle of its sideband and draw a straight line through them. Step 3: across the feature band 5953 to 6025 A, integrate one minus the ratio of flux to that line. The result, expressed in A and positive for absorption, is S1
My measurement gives -1.7 A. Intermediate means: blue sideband 9.78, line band 10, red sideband 9.78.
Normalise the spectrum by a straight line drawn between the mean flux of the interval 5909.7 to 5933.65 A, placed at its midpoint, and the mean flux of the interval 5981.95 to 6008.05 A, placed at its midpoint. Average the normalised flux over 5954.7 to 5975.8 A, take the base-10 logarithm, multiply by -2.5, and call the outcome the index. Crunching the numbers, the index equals -0.02 mag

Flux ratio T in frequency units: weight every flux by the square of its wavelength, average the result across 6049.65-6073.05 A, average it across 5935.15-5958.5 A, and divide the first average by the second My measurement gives 1.03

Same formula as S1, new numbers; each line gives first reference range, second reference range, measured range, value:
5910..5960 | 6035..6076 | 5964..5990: -0.71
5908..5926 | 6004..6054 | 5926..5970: -0.60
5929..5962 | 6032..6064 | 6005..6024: -0.56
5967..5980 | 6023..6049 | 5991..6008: 0.30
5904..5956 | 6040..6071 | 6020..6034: -0.19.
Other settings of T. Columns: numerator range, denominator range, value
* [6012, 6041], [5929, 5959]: 1.04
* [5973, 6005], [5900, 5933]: 1.04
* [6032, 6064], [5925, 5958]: 1.03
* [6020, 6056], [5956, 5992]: 1.01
